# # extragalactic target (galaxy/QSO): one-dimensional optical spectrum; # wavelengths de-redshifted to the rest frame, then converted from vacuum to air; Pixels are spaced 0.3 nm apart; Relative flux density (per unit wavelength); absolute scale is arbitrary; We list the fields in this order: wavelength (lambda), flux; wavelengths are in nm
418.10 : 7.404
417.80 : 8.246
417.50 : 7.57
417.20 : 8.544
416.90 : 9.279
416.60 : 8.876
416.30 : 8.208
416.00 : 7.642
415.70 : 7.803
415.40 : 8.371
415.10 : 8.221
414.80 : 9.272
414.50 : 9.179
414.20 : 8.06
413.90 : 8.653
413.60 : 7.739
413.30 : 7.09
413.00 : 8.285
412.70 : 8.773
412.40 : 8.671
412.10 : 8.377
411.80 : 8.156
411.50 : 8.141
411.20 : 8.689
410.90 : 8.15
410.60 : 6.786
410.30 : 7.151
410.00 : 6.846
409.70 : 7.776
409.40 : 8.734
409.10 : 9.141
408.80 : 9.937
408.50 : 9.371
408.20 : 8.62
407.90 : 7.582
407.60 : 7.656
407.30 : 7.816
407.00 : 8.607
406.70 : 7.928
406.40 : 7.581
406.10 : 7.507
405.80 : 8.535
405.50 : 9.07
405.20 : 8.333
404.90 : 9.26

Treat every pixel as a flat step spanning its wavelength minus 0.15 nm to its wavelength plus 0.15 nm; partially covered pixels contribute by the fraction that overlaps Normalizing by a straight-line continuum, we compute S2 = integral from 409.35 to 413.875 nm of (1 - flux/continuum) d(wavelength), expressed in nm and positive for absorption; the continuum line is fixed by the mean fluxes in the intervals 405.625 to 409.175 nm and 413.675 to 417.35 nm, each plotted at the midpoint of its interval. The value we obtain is 0.25 nm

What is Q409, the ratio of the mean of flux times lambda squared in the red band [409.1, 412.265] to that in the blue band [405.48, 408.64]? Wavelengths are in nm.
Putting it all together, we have 1.0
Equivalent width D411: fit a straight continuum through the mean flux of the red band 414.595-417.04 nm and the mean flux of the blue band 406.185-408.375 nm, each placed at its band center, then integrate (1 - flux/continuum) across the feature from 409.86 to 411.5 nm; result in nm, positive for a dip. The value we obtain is 0.12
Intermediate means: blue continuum 7.97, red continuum 8.47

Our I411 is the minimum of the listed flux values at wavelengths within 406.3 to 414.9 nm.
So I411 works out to 6.786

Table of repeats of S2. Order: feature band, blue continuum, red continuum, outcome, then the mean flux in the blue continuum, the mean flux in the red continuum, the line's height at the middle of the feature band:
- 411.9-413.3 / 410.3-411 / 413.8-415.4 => -0.07 nm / 7.35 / 8.65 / 7.99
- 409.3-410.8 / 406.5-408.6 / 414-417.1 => 0.15 nm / 8.18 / 8.49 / 8.28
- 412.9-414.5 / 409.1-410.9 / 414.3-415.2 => 0.10 nm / 7.66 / 8.88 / 8.61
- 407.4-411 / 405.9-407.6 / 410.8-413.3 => -0.02 nm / 7.89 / 8.33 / 8.09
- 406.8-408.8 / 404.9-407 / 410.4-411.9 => -0.06 nm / 8.27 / 7.95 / 8.16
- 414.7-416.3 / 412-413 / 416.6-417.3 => 0.11 nm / 8.57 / 8.93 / 8.81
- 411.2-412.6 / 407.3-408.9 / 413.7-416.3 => 0.01 nm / 8.52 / 8.38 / 8.44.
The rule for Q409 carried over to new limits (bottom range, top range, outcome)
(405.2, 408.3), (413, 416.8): 1.06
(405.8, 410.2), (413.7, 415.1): 1.09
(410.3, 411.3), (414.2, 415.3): 1.15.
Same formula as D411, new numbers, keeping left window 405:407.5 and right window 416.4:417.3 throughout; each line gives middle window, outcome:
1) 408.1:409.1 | -0.12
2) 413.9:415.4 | 0.01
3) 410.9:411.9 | 0.02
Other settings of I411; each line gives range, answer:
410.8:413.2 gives 8.141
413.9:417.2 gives 7.642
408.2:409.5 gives 8.734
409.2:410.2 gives 6.846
